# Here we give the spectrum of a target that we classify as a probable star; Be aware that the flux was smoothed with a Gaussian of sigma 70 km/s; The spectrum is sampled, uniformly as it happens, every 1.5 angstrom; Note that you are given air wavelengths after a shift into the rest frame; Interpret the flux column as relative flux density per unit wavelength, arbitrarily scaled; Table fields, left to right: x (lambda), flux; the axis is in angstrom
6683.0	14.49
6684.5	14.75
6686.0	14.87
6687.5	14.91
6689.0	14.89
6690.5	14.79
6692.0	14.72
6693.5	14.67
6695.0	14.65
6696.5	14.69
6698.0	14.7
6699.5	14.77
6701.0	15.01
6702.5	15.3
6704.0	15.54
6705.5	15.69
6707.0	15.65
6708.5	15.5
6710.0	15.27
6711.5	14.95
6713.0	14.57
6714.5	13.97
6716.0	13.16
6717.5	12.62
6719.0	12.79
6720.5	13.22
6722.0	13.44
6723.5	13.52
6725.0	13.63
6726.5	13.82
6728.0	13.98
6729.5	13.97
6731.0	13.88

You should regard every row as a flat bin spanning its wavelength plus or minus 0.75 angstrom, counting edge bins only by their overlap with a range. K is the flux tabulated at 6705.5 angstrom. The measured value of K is 15.69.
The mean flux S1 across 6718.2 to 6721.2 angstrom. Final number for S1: 13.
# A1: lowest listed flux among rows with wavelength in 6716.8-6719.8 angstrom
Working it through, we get 12.62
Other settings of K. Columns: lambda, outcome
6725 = 13.63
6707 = 15.65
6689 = 14.89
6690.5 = 14.79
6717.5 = 12.62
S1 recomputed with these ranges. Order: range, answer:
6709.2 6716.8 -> 14.4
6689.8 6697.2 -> 14.7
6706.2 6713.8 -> 15.2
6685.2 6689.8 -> 14.9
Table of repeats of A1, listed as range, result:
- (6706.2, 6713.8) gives 14.57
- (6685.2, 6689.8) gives 14.87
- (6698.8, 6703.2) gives 14.77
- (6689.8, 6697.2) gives 14.65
